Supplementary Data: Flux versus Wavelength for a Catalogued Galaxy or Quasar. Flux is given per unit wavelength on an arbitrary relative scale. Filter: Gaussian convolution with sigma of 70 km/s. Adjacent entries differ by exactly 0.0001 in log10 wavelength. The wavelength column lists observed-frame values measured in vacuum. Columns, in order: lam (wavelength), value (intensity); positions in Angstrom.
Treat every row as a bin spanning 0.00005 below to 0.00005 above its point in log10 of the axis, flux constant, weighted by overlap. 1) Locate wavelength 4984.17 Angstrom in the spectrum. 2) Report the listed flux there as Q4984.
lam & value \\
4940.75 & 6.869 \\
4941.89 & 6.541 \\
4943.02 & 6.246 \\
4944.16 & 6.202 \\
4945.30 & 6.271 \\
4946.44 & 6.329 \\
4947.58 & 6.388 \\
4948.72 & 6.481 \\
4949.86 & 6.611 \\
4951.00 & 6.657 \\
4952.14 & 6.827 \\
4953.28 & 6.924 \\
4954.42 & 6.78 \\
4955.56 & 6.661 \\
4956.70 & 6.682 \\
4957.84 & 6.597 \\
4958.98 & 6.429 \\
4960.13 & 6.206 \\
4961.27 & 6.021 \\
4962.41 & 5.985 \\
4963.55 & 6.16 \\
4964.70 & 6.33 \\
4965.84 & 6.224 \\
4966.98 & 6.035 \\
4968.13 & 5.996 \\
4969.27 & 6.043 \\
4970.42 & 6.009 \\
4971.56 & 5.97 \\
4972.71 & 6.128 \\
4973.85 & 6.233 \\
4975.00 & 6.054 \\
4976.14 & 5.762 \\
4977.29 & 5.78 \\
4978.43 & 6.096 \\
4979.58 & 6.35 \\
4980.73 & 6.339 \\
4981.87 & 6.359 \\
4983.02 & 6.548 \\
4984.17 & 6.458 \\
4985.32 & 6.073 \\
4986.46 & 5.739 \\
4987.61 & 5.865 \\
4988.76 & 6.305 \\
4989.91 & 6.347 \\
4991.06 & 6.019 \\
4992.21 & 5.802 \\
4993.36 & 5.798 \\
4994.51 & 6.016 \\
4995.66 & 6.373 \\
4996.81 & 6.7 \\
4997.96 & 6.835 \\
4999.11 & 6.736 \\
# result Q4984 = 6.458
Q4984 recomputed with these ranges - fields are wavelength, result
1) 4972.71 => 6.128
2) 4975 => 6.054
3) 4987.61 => 5.865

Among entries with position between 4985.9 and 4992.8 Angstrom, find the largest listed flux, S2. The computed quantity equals 6.347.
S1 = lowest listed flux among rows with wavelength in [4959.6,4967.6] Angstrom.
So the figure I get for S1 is 5.985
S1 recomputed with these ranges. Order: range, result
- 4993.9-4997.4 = 6.016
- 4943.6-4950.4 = 6.202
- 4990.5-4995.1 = 5.798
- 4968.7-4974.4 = 5.97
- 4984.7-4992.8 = 5.739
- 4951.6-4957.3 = 6.661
